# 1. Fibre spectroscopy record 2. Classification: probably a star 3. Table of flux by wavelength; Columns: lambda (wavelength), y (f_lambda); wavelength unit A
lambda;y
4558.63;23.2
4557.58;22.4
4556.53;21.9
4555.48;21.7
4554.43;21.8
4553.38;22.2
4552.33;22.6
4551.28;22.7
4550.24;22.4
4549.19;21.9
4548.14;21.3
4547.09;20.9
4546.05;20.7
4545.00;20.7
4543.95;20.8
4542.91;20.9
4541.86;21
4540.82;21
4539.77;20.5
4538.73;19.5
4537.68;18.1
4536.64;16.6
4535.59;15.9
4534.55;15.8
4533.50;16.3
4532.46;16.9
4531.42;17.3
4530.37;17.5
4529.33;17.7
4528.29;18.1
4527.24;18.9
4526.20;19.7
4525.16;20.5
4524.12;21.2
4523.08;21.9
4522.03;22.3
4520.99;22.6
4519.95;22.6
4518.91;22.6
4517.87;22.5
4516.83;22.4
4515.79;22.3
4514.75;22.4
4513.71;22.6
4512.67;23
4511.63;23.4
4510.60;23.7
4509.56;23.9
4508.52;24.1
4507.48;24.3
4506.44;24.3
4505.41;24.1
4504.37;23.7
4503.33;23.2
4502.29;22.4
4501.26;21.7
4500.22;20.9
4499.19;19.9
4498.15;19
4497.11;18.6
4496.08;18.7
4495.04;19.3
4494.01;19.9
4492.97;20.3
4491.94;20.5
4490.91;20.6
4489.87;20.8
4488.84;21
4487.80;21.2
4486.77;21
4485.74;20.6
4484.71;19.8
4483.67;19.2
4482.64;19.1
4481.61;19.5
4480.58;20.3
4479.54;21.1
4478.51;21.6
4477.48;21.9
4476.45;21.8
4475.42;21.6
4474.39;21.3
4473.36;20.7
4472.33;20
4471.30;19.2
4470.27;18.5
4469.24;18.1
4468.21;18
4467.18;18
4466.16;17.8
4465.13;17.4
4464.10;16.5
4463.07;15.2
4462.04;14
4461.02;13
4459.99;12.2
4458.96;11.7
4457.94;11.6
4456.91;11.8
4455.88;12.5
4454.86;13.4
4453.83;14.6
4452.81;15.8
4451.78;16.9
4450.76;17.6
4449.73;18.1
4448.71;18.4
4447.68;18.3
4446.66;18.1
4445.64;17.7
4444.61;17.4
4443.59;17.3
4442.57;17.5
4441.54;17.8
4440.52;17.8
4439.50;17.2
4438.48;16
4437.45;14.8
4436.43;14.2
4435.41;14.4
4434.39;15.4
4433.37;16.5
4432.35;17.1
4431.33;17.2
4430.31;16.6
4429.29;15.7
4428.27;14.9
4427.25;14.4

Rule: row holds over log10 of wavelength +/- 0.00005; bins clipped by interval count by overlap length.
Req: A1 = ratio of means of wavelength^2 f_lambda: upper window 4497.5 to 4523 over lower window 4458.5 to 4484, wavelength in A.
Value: 1.26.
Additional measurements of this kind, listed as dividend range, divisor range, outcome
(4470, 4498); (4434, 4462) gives 1.32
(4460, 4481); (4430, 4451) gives 1.12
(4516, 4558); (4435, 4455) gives 1.27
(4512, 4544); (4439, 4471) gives 1.28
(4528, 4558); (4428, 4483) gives 1.21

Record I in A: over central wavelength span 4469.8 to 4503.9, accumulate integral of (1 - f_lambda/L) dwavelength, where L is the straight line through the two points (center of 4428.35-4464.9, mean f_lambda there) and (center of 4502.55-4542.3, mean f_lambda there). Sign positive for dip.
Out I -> -3.7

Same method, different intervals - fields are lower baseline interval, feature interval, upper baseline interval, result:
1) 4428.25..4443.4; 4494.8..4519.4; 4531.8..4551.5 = -4.9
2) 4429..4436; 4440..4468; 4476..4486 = 3.3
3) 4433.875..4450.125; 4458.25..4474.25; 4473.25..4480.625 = 2.7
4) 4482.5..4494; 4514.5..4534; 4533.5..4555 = 0.0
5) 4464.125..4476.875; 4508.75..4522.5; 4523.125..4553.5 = -2.3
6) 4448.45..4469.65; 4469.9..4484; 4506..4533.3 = -2.8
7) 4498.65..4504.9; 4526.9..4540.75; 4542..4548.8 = 2.3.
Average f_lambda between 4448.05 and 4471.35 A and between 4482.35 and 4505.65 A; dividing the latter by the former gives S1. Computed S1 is 1.3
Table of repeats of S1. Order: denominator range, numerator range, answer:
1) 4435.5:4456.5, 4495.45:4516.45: 1.35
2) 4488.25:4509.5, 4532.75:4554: 0.94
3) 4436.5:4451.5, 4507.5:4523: 1.32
